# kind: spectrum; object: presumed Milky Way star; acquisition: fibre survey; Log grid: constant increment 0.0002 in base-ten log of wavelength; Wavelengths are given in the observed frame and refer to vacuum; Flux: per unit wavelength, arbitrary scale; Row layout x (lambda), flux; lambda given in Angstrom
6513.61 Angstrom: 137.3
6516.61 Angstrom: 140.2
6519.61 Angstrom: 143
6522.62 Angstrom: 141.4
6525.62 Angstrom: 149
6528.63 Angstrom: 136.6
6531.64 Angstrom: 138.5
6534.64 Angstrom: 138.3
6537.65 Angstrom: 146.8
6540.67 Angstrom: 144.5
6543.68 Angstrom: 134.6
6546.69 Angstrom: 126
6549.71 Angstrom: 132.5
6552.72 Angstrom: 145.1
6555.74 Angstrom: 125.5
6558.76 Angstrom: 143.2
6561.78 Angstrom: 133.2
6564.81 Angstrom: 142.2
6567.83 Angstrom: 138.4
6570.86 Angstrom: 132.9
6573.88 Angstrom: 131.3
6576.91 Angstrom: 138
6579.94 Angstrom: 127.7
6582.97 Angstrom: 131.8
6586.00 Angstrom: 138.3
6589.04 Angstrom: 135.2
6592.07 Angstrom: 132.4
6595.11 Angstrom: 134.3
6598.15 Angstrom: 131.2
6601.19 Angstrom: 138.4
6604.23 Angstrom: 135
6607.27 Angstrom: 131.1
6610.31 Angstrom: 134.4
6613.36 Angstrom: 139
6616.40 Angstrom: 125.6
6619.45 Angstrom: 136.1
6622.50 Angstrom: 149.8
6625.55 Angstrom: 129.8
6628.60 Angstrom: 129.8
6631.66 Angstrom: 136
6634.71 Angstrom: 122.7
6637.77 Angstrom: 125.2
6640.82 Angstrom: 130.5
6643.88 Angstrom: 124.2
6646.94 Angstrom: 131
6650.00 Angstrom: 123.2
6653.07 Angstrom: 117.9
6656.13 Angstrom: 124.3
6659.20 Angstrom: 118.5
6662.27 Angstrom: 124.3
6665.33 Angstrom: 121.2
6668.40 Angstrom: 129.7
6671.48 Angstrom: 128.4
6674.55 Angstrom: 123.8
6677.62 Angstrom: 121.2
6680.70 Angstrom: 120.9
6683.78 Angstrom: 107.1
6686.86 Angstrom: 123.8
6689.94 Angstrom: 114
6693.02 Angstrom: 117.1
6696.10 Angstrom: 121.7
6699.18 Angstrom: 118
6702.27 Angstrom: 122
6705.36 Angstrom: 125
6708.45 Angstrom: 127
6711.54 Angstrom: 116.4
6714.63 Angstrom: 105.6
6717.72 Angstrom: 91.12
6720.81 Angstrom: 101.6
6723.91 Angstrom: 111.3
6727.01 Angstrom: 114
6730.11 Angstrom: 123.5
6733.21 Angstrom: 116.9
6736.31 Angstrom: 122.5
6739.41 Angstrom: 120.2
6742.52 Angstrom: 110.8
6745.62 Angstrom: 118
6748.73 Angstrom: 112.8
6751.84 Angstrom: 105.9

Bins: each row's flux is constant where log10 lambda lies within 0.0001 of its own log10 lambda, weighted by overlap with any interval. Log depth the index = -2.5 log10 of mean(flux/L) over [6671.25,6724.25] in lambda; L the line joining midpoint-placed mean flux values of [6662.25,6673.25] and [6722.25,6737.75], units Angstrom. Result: 0.052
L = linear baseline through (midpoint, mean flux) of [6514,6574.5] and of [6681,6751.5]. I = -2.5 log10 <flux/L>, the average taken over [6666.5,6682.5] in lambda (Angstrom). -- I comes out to -0.03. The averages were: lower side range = 138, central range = 124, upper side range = 115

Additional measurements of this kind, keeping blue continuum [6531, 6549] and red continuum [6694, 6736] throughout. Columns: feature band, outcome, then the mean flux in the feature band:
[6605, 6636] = -0.05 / 134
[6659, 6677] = -0.03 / 125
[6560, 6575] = -0.01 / 136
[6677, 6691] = 0.02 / 117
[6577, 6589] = -0.01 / 134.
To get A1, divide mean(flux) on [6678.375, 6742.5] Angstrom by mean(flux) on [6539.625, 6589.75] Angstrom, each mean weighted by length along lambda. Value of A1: 0.9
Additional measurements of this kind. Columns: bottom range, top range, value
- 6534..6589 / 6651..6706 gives 0.89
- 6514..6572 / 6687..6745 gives 0.84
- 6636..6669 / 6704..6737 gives 0.91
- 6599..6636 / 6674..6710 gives 0.90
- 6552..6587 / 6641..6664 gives 0.91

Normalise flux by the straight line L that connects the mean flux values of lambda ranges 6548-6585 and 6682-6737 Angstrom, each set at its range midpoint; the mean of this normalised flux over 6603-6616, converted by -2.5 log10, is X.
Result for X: -0.04 mag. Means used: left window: 135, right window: 115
